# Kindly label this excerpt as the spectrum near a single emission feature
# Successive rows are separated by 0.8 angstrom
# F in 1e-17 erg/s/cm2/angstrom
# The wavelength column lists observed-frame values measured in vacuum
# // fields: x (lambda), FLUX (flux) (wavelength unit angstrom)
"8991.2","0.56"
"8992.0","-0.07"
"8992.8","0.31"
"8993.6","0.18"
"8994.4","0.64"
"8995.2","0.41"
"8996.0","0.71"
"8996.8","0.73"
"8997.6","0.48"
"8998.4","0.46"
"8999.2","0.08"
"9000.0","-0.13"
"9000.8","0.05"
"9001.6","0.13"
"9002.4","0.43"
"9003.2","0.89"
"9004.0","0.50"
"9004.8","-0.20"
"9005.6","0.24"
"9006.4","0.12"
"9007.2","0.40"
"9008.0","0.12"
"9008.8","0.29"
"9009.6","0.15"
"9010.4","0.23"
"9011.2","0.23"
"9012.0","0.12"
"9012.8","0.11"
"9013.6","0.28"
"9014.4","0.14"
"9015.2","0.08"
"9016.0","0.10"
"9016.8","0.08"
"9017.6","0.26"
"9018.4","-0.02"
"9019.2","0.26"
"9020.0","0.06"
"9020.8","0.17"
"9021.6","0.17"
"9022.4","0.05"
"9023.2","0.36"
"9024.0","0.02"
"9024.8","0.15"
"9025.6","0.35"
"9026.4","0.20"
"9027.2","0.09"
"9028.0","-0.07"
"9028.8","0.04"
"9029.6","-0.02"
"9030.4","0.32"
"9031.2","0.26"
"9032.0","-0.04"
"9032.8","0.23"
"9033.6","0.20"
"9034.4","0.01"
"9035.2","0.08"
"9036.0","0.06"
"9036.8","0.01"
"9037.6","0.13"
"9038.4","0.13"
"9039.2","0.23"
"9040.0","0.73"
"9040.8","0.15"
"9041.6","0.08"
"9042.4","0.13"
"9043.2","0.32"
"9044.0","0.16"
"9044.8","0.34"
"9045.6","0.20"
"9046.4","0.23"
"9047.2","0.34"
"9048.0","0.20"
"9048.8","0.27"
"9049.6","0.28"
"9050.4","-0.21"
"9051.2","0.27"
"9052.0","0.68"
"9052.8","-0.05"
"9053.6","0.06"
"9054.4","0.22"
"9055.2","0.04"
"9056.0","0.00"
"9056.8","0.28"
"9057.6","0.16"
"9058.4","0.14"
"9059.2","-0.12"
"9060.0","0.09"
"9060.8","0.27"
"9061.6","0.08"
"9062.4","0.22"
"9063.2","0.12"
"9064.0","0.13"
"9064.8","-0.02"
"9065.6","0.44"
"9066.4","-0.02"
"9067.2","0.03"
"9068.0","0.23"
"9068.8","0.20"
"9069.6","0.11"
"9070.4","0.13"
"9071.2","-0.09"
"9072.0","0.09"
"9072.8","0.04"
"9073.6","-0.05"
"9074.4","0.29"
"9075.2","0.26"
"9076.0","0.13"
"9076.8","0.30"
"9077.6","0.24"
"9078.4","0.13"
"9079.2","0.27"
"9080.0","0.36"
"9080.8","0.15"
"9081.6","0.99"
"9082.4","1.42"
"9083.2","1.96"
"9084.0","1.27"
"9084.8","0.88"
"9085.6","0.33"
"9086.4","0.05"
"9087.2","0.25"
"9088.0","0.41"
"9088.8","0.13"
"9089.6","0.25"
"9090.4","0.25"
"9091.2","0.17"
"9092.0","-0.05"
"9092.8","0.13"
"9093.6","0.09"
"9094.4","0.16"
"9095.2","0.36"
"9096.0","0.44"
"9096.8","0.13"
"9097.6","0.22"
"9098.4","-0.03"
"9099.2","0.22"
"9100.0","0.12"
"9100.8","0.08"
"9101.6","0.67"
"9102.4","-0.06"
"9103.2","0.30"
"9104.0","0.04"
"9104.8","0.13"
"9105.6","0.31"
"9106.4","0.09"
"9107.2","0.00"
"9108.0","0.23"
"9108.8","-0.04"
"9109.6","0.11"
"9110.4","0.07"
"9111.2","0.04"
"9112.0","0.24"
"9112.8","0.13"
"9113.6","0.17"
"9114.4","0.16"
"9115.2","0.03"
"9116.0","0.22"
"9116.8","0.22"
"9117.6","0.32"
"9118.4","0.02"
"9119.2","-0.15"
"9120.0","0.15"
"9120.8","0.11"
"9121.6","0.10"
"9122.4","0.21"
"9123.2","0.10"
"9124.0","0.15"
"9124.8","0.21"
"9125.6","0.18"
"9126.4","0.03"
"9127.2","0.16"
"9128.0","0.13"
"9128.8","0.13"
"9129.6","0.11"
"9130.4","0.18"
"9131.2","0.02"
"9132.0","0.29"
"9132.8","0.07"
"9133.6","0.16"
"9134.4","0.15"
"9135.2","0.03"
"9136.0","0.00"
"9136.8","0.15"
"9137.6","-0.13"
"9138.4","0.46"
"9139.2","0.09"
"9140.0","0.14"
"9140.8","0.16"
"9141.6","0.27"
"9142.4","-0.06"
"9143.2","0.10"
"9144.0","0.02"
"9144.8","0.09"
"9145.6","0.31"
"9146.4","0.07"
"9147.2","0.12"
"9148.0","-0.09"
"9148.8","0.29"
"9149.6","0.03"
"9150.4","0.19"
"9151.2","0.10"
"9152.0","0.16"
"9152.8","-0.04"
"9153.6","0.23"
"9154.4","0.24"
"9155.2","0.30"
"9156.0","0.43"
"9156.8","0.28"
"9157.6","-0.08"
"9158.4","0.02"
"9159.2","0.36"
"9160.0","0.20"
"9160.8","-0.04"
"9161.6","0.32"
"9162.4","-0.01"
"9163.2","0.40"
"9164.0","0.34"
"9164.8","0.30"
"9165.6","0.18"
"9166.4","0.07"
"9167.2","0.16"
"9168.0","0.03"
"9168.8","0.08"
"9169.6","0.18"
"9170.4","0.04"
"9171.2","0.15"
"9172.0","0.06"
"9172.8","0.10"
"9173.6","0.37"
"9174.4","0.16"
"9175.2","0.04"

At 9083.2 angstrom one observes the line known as [O III]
